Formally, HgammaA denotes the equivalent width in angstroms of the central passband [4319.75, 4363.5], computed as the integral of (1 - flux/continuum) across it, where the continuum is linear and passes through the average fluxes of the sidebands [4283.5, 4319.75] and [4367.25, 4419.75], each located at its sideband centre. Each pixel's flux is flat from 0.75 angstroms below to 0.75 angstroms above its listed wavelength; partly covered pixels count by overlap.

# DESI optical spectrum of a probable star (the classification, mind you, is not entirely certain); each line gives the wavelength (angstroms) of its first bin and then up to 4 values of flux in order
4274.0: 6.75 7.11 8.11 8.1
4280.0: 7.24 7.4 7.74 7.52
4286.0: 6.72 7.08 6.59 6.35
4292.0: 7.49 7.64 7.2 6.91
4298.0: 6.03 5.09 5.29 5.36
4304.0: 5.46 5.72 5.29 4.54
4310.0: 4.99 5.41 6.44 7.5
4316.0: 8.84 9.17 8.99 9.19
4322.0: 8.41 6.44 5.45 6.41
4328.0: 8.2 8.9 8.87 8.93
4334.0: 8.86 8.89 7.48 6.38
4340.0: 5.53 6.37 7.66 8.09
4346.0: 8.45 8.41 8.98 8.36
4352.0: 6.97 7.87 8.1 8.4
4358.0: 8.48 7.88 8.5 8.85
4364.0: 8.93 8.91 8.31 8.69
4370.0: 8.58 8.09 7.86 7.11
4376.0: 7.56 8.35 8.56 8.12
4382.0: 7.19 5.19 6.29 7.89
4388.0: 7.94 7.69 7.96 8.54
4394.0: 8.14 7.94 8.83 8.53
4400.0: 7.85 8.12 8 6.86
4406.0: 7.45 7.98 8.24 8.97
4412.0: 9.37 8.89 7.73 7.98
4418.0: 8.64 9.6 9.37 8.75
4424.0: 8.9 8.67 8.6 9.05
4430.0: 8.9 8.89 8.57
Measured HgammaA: -4.3 angstroms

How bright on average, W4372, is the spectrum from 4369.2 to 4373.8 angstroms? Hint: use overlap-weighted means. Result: 8.17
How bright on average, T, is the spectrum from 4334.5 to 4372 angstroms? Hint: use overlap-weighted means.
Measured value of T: 8.05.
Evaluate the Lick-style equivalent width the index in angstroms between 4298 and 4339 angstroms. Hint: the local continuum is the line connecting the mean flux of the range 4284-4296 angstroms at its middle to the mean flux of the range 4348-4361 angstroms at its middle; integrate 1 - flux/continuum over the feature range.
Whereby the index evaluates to 2.9 angstroms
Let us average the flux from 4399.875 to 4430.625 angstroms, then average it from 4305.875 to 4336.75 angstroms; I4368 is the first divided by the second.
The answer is 1.14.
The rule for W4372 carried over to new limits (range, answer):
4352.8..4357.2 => 8.12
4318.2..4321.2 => 9.09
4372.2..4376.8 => 7.53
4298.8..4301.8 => 5.19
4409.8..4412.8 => 9.17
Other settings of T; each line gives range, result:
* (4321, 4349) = 7.7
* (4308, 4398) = 7.81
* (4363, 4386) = 7.86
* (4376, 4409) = 7.79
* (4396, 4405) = 8.06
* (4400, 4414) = 8.18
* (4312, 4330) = 7.78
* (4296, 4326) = 6.52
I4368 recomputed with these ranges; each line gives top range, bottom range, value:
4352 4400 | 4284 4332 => 1.17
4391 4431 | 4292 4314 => 1.44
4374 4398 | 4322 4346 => 1.02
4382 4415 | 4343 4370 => 0.95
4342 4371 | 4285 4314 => 1.36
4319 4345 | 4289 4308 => 1.25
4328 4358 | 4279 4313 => 1.26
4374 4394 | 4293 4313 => 1.32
